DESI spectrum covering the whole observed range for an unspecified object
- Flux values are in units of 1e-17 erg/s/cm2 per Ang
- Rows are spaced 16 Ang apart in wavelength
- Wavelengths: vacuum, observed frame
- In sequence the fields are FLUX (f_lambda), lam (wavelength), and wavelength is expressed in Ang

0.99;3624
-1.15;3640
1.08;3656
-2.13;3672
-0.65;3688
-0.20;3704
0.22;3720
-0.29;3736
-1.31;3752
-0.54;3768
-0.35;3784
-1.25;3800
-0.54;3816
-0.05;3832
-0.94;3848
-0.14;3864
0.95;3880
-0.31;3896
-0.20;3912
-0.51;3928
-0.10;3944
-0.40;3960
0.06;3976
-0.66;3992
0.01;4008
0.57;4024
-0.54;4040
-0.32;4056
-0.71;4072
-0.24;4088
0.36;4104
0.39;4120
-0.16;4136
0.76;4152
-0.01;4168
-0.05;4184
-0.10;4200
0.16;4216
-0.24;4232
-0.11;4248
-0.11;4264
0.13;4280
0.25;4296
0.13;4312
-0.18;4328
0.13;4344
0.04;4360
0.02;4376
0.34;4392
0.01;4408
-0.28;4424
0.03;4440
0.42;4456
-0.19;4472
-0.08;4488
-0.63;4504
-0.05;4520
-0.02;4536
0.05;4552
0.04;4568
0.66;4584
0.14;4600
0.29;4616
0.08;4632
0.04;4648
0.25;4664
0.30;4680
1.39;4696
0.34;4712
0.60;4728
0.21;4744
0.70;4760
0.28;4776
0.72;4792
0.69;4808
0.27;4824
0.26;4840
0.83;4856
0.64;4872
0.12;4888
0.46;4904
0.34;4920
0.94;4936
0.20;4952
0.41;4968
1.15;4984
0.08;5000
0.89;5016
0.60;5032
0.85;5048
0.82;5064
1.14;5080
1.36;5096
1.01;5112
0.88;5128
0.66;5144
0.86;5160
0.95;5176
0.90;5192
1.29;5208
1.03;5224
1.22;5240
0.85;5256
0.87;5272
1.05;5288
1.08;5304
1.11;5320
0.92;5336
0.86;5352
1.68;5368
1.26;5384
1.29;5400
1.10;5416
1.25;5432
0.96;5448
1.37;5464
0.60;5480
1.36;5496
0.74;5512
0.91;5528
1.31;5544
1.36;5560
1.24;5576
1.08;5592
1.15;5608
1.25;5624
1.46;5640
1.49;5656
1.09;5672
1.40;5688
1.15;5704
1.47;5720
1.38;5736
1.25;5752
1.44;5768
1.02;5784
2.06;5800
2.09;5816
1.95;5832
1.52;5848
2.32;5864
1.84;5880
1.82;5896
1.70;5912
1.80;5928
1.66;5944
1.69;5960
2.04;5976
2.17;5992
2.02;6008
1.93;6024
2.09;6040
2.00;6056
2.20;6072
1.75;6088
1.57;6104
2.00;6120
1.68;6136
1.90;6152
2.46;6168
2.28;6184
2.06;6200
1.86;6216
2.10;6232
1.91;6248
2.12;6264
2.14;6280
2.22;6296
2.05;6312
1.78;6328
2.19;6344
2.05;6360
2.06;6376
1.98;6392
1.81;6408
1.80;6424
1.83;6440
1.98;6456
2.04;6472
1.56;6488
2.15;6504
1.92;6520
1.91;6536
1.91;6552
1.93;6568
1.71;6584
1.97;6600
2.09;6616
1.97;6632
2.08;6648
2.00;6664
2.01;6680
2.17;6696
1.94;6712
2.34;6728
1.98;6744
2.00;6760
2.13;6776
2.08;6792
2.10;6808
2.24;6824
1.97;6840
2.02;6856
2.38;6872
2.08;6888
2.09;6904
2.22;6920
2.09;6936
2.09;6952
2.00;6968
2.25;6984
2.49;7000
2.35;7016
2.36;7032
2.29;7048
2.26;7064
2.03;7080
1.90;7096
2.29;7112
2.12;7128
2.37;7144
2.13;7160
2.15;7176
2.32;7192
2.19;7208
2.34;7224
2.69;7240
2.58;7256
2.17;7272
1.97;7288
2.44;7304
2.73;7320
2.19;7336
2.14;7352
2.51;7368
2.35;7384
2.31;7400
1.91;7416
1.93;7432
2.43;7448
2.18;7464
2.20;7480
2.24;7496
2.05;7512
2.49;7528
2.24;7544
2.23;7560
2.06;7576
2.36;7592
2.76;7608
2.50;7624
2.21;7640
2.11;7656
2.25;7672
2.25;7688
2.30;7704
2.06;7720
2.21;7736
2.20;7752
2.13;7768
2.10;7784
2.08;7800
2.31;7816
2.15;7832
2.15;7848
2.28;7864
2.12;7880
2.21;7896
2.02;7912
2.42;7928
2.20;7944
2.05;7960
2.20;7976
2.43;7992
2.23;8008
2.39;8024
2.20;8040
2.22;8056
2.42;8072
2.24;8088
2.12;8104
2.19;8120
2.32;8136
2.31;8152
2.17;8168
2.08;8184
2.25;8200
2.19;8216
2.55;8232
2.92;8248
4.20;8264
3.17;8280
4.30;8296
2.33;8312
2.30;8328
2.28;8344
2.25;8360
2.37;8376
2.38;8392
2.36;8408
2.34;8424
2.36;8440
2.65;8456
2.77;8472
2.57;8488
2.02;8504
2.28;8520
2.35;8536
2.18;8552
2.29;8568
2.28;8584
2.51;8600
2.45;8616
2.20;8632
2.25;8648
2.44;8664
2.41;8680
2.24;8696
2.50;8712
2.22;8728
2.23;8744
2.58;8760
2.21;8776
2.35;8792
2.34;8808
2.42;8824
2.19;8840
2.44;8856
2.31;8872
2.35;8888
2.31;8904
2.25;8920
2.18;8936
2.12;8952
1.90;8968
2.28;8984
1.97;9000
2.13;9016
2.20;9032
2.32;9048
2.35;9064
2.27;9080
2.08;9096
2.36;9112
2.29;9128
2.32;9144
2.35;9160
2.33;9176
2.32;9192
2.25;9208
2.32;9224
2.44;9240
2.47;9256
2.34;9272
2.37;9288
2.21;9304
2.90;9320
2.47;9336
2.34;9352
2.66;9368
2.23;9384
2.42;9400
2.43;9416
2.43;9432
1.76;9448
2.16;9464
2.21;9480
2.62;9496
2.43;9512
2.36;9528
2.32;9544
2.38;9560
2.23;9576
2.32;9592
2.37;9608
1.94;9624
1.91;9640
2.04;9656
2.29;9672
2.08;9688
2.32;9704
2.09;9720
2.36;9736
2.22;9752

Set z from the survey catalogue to 0.26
